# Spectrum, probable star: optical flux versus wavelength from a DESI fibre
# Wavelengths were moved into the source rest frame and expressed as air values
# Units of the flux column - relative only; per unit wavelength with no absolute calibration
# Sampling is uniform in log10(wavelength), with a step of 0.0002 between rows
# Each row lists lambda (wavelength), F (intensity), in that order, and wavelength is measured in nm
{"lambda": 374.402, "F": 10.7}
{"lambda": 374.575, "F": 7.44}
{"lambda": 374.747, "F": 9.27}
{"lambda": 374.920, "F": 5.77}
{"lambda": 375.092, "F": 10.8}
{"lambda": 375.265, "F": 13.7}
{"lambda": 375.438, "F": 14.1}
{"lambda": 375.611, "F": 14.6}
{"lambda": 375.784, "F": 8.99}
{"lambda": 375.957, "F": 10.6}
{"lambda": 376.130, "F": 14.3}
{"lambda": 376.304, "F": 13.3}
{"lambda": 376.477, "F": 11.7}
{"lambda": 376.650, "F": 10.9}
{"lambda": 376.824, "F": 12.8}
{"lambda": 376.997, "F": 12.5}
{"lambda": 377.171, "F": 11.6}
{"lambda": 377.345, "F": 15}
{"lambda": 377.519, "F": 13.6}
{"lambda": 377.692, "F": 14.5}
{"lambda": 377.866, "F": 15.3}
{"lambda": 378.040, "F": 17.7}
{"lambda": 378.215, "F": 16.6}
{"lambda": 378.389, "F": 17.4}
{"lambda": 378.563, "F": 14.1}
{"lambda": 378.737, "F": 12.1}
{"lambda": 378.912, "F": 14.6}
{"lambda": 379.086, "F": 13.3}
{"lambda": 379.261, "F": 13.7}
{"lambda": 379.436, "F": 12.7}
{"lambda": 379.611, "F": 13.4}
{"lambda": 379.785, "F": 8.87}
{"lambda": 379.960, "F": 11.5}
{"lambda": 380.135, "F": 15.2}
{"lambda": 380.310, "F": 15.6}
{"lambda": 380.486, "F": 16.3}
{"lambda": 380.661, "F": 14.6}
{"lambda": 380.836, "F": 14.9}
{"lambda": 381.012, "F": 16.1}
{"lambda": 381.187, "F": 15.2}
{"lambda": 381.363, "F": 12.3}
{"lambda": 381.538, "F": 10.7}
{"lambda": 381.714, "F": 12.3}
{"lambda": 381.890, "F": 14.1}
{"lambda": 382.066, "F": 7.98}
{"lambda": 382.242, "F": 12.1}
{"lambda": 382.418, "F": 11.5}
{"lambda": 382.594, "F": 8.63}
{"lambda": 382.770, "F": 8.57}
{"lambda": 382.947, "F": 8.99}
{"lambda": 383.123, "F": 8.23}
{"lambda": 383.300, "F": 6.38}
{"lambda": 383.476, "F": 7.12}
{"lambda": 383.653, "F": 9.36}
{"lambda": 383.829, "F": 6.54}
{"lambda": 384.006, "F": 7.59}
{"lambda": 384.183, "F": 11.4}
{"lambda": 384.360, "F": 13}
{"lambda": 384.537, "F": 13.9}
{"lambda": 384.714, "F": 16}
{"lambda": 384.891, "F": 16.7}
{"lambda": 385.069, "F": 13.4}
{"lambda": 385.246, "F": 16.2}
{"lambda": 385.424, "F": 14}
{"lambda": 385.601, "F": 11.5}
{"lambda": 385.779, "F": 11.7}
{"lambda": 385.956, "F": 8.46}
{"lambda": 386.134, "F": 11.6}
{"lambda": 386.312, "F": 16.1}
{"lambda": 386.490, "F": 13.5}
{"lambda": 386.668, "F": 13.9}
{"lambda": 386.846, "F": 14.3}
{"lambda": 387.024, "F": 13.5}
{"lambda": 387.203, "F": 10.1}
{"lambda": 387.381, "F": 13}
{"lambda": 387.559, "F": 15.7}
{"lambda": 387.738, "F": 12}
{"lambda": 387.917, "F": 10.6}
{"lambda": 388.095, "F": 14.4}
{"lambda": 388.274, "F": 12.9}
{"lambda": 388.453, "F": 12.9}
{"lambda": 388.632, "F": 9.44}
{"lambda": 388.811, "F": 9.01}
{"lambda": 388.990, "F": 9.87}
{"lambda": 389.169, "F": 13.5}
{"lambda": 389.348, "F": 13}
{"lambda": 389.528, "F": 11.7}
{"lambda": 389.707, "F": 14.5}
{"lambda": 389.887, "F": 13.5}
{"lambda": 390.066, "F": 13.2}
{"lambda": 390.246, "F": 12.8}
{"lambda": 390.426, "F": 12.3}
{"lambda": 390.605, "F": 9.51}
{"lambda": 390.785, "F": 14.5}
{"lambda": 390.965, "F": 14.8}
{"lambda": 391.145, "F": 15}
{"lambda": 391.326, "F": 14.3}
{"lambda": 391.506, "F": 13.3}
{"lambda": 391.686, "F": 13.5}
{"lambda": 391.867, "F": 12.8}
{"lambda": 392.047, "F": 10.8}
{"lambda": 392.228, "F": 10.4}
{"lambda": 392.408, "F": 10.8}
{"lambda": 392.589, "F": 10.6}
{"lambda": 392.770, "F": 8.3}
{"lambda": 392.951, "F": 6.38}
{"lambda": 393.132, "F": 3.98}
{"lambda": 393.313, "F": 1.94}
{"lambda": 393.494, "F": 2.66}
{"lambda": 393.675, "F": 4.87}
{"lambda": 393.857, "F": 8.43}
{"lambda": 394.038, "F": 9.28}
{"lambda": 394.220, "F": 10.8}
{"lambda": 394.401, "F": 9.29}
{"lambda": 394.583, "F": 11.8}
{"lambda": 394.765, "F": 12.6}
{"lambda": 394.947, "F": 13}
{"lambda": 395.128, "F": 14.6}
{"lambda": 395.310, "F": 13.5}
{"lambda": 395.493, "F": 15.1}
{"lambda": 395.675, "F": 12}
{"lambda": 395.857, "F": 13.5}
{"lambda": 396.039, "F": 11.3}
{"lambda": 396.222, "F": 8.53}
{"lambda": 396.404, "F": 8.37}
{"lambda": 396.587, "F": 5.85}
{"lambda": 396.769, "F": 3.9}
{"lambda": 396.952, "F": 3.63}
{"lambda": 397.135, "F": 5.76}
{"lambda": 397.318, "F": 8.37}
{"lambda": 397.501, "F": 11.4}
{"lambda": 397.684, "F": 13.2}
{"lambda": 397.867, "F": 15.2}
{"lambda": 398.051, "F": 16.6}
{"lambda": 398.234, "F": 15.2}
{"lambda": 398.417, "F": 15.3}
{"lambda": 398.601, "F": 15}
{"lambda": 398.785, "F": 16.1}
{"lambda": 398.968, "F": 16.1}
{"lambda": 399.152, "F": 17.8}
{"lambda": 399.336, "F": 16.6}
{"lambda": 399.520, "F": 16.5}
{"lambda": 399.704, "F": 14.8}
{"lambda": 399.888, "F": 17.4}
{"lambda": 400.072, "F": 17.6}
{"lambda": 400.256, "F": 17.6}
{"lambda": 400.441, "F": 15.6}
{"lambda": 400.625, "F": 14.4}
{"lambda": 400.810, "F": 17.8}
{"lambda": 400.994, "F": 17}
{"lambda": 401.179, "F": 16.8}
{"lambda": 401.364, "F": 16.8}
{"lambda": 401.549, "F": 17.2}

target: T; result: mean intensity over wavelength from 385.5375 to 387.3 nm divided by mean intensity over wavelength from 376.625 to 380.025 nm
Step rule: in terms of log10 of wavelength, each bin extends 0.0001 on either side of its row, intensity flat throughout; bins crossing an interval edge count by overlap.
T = 0.91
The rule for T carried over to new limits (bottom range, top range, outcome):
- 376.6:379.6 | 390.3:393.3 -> 0.79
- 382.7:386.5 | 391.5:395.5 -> 0.86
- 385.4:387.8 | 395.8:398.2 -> 0.76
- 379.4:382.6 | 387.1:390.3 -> 0.95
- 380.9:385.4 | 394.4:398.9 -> 1.02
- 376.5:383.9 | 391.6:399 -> 0.84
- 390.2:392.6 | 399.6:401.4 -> 1.32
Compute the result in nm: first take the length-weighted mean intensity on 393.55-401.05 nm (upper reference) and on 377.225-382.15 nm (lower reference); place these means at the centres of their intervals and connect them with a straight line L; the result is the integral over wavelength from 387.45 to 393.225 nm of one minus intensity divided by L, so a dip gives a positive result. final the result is 0.56 nm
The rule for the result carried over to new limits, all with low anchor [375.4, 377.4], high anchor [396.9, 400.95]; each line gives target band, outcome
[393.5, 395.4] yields 0.500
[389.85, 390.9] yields 0.087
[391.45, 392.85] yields 0.267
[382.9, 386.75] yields 0.472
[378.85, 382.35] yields -0.110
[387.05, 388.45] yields 0.084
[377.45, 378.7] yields -0.285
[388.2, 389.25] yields 0.185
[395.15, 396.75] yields 0.386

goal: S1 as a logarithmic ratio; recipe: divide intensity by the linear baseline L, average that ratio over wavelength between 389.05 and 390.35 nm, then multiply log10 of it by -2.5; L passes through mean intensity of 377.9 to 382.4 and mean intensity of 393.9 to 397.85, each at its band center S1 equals -0.12 mag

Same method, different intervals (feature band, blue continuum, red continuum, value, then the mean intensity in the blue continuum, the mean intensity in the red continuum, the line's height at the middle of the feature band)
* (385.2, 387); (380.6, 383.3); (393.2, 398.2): -0.18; 11.5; 9.87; 11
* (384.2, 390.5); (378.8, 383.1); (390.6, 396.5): -0.12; 12.6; 10.6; 11.6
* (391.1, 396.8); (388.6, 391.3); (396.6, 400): 0.26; 12.6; 13.1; 12.8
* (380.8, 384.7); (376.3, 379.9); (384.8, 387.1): 0.24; 13.6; 13.5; 13.5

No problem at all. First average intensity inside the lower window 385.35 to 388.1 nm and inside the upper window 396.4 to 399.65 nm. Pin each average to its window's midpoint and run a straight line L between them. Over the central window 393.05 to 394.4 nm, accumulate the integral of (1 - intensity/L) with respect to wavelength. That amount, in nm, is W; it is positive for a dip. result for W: 0.68 nm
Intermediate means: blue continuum 12.7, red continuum 12.4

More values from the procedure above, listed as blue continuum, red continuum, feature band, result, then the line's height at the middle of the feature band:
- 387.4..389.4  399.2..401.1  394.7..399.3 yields 0.98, 15.4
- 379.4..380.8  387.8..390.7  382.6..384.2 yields 0.60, 13.1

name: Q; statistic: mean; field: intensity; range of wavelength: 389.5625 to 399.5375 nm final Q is 11.4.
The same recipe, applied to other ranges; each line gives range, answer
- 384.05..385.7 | 13.8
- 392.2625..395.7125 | 9.45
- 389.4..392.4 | 12.9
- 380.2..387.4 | 12.1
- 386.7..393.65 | 11.4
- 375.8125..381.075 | 13.8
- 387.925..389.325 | 11.7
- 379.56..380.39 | 12.9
